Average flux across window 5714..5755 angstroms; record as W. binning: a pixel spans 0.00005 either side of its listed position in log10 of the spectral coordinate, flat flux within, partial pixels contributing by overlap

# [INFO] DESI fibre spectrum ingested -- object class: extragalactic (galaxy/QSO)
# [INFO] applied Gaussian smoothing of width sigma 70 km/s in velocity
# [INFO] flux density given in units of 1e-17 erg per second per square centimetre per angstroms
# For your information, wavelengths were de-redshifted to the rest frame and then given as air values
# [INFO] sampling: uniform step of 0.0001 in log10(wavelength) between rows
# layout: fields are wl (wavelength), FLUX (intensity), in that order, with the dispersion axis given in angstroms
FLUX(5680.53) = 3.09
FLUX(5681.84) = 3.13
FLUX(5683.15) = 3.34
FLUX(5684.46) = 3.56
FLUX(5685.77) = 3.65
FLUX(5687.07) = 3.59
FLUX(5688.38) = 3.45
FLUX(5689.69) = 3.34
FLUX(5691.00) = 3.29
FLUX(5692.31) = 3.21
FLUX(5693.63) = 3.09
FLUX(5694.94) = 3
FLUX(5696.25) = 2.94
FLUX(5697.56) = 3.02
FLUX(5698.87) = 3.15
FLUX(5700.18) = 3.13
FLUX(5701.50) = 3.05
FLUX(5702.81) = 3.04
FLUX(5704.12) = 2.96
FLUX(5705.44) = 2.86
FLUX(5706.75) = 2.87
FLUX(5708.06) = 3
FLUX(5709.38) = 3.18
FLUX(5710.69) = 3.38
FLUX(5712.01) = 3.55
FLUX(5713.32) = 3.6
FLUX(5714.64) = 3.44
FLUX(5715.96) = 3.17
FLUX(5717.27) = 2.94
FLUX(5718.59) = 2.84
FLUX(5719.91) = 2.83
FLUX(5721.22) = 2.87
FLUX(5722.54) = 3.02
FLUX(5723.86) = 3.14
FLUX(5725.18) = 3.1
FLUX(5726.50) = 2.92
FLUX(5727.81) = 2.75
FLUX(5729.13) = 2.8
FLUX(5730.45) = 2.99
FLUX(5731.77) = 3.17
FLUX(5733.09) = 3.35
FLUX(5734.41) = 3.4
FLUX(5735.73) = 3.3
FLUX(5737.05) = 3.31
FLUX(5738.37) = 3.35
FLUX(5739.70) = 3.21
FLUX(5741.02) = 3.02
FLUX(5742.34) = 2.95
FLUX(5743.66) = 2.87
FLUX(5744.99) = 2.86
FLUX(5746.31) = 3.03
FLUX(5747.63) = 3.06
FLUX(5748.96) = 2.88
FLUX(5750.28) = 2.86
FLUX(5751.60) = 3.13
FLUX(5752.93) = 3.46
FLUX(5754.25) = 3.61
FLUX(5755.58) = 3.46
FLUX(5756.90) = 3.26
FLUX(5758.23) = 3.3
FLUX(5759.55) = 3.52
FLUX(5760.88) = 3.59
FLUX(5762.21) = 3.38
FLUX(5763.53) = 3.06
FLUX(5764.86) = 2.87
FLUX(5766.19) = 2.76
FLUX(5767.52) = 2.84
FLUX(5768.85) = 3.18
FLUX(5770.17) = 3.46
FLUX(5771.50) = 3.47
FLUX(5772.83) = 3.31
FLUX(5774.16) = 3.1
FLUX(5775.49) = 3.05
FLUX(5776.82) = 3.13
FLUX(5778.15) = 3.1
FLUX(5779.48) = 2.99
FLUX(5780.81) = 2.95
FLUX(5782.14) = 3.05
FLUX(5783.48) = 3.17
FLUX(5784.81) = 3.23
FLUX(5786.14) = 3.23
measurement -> 3.09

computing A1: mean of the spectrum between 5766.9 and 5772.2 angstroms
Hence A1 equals 3.24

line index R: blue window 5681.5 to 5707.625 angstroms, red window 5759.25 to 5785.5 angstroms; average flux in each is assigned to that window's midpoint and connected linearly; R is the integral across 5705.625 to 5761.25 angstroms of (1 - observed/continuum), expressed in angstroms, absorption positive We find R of 0.40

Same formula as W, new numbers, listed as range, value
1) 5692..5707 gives 3.03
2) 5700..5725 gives 3.1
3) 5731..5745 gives 3.17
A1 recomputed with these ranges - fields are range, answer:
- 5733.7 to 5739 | 3.34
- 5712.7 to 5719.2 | 3.2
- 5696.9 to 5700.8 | 3.1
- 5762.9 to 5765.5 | 2.96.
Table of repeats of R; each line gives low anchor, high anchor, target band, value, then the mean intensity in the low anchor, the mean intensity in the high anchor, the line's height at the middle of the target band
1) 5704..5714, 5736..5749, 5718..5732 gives 0.84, 3.19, 3.07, 3.13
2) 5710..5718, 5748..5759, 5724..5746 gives 1.37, 3.34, 3.24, 3.29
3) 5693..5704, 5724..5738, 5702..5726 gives -0.13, 3.05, 3.12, 3.08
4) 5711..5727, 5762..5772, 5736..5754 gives 0.14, 3.12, 3.11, 3.12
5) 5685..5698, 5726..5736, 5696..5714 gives 0.41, 3.27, 3.08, 3.2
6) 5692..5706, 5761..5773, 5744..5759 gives -0.18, 3.04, 3.16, 3.13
